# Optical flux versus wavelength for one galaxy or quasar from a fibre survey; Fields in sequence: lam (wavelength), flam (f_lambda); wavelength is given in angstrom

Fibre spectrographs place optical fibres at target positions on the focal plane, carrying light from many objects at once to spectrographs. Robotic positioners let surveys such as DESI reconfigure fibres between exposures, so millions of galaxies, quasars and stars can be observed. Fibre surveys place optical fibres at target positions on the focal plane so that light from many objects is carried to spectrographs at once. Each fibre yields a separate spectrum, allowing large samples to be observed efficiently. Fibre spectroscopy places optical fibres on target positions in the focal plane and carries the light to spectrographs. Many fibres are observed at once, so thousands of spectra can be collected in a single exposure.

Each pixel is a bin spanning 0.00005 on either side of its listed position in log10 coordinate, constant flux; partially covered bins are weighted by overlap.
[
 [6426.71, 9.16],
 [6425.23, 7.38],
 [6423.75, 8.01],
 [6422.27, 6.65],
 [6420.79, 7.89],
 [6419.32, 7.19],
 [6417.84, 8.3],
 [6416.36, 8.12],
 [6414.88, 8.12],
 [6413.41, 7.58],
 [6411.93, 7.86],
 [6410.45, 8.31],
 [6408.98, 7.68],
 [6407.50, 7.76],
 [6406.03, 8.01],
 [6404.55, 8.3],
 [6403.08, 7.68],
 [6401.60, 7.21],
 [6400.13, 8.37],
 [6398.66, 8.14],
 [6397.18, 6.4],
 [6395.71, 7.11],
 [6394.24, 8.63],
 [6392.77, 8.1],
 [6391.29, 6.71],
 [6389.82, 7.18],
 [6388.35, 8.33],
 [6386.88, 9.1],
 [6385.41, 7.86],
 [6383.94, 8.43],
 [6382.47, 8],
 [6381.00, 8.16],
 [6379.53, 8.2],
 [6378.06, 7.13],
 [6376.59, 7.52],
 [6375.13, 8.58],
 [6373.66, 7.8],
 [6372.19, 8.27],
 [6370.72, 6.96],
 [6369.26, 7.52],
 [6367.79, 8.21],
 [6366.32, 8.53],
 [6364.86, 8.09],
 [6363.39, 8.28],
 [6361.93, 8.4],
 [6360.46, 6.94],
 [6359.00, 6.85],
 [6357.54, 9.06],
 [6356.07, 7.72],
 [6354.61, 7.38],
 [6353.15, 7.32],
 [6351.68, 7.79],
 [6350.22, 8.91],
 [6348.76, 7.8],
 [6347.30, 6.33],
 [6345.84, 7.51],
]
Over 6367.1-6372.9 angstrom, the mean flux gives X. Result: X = 7.73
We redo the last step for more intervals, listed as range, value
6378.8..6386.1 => 8.13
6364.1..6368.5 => 8.27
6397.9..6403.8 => 7.84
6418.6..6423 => 7.26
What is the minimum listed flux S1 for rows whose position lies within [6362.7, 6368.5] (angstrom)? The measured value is 8.09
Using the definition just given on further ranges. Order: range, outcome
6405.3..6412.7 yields 7.68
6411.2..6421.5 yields 7.19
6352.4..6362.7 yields 6.85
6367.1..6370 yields 7.52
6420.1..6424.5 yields 6.65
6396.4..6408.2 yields 6.4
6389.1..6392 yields 6.71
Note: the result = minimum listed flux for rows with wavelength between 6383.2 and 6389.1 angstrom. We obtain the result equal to 7.86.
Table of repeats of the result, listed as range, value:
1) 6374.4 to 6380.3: 7.13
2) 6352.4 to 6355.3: 7.32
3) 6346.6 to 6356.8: 6.33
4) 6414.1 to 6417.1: 8.12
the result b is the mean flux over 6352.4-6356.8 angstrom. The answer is 7.47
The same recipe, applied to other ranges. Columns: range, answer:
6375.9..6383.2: 7.8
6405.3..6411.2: 7.94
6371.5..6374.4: 8.02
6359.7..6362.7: 7.68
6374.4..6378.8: 7.75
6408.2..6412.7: 7.94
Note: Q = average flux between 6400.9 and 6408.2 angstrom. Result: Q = 7.79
